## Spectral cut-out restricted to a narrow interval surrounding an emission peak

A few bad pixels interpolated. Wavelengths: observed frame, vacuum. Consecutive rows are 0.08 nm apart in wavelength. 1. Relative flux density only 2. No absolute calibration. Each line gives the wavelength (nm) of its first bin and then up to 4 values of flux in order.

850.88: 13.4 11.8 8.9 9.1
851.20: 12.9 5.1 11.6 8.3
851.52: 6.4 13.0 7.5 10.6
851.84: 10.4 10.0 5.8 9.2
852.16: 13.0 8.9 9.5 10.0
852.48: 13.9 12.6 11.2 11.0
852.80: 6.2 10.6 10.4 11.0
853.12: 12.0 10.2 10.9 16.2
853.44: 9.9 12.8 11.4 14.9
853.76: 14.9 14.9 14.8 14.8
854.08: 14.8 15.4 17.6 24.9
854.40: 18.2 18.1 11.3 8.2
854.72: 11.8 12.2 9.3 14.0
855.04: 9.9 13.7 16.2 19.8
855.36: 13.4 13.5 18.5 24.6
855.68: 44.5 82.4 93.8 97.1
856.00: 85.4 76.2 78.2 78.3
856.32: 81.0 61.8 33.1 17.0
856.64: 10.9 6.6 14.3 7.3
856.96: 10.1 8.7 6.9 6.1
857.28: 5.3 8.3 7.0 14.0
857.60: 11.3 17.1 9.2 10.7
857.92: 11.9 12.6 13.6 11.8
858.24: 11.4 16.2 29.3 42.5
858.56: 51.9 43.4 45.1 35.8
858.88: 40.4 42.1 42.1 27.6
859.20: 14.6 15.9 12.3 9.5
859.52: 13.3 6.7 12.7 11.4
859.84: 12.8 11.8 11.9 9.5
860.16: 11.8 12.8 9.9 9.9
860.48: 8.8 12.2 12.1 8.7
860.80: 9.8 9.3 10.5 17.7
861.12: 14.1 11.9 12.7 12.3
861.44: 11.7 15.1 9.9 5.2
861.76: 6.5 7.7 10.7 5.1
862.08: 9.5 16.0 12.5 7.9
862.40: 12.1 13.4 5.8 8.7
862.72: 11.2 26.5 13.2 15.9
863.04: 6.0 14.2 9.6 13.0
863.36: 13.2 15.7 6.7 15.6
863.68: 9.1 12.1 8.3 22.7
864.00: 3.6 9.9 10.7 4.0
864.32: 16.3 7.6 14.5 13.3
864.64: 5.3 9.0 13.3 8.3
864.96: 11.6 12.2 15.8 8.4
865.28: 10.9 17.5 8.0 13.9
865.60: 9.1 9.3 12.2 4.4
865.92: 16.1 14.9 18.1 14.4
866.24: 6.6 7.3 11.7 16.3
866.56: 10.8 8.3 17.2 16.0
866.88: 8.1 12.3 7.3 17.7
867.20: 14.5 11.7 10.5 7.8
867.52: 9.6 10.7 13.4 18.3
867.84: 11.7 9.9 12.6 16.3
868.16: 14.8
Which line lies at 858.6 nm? [N II] 6583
